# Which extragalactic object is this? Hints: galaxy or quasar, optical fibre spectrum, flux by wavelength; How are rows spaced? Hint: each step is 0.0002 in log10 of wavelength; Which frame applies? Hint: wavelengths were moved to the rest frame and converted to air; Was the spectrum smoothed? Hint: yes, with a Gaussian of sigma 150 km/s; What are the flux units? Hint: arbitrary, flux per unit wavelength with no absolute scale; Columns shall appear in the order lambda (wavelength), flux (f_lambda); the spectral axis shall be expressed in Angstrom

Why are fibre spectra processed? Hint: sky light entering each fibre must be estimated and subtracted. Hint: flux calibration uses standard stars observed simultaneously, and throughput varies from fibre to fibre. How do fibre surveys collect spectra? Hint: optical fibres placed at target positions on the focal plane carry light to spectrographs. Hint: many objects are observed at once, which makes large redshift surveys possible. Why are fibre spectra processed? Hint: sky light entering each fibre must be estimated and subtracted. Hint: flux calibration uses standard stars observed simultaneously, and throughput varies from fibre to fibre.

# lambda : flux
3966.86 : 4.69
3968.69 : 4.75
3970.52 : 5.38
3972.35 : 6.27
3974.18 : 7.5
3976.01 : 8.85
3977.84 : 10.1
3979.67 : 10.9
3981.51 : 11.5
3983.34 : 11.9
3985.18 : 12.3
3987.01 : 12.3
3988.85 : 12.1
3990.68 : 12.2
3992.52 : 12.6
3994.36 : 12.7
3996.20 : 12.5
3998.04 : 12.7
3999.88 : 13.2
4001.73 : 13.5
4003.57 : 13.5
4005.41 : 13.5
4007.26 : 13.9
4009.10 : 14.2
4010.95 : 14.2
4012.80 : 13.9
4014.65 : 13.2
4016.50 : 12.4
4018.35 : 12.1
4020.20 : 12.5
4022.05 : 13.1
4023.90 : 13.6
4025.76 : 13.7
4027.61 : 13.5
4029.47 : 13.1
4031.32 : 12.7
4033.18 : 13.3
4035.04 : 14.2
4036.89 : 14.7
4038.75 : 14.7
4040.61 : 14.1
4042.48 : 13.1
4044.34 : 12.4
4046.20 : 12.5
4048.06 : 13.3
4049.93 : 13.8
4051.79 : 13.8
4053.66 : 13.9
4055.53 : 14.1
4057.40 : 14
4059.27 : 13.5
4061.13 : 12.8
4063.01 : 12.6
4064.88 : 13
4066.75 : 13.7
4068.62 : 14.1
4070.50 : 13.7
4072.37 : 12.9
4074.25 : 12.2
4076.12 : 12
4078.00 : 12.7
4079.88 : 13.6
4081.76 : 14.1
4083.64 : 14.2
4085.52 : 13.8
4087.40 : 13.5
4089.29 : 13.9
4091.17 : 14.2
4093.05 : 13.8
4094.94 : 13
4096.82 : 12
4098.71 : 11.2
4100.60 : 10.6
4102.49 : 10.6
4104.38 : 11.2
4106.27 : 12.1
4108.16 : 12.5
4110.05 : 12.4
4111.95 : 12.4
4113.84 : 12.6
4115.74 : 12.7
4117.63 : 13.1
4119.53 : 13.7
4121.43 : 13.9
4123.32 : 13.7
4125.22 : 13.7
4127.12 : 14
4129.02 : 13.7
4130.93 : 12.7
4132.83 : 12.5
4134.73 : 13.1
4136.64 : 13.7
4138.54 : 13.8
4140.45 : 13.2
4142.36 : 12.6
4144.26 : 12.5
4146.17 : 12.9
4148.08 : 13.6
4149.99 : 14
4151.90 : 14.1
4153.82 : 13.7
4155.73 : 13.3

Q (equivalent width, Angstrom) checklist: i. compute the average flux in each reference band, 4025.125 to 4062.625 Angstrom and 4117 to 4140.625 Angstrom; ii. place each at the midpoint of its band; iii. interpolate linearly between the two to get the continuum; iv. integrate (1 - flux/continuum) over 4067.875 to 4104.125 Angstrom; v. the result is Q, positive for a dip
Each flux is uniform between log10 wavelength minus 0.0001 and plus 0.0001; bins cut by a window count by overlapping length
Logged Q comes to 1.6 Angstrom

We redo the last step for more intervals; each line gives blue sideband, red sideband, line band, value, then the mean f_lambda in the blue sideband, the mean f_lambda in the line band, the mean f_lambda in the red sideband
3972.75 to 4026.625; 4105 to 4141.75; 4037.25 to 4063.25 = -1.7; 12.4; 13.5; 13.1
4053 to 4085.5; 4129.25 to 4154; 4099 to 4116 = 1.9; 13.4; 11.8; 13.3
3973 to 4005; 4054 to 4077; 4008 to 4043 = -2.9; 11.8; 13.5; 13.2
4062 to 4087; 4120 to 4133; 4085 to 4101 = 0.5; 13.3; 12.9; 13.5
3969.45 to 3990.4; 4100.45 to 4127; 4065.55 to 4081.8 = -1.9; 9.95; 13.2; 12.6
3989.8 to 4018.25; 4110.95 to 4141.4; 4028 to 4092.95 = -1.3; 13.2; 13.5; 13.3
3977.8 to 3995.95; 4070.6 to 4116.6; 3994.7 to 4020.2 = -2.4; 12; 13.2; 12.7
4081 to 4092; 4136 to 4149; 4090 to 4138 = 2.8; 13.9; 12.8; 13.2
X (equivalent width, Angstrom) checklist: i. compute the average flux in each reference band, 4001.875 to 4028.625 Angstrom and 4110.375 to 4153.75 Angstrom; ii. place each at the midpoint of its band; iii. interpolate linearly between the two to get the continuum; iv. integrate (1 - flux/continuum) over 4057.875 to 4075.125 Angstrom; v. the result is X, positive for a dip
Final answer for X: 0.2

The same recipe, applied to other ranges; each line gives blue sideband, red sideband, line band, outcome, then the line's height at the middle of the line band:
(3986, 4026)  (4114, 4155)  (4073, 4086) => 0.0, 13.2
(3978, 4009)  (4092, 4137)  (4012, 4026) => -0.5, 12.6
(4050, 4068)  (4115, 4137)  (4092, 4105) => 1.6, 13.4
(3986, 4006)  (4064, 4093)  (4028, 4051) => -0.6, 13.1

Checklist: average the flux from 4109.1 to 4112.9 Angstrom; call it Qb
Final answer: 12.4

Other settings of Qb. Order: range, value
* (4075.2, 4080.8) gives 12.8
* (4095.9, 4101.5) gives 11.3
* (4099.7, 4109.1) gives 11.4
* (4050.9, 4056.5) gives 13.9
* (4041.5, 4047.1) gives 12.7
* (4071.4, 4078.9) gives 12.5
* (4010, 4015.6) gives 13.7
